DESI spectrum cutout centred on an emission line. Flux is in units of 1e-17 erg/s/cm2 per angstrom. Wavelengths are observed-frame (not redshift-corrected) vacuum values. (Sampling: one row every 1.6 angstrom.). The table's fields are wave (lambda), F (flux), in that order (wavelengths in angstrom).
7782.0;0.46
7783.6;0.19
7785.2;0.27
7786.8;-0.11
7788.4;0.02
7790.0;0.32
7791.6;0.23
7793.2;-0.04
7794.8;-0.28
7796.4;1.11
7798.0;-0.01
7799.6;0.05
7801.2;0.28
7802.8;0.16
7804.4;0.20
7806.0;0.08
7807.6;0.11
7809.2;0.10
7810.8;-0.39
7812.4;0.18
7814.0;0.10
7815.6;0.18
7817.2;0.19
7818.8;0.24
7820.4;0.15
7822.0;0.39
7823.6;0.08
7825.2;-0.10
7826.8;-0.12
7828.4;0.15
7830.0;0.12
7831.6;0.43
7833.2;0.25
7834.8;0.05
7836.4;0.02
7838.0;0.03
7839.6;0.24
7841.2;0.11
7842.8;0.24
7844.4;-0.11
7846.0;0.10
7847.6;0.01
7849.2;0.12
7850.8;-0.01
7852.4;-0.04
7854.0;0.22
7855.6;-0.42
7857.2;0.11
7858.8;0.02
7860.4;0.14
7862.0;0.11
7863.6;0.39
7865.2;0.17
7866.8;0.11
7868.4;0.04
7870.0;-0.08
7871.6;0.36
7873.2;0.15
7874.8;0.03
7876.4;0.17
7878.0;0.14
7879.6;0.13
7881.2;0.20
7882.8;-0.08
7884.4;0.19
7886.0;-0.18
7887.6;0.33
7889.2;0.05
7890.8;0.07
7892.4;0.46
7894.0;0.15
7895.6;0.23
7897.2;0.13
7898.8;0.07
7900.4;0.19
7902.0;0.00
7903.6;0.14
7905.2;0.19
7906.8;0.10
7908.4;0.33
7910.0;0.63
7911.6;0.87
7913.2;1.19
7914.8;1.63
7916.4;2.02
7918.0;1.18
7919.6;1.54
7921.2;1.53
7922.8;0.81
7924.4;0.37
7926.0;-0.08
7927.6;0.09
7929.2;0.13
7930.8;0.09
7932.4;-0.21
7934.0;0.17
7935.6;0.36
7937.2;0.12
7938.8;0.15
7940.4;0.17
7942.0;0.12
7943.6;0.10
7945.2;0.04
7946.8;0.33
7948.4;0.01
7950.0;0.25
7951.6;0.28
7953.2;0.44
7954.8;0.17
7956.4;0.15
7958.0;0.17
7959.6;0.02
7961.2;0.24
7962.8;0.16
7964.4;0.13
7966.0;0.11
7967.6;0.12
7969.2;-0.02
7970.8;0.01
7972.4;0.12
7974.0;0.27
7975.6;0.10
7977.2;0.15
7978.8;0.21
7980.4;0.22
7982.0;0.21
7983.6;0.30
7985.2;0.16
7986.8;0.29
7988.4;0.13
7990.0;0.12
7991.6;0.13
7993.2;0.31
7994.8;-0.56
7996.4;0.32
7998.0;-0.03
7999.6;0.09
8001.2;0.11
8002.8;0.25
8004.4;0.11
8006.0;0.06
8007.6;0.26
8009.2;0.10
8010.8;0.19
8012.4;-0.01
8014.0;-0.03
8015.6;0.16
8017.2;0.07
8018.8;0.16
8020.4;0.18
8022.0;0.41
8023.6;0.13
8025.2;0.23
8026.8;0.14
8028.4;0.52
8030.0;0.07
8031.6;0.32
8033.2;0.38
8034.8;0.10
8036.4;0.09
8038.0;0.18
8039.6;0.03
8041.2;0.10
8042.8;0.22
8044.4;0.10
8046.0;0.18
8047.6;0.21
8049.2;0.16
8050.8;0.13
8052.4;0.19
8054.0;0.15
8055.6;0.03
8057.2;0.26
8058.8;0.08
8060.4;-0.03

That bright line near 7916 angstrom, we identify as [O II] 3727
